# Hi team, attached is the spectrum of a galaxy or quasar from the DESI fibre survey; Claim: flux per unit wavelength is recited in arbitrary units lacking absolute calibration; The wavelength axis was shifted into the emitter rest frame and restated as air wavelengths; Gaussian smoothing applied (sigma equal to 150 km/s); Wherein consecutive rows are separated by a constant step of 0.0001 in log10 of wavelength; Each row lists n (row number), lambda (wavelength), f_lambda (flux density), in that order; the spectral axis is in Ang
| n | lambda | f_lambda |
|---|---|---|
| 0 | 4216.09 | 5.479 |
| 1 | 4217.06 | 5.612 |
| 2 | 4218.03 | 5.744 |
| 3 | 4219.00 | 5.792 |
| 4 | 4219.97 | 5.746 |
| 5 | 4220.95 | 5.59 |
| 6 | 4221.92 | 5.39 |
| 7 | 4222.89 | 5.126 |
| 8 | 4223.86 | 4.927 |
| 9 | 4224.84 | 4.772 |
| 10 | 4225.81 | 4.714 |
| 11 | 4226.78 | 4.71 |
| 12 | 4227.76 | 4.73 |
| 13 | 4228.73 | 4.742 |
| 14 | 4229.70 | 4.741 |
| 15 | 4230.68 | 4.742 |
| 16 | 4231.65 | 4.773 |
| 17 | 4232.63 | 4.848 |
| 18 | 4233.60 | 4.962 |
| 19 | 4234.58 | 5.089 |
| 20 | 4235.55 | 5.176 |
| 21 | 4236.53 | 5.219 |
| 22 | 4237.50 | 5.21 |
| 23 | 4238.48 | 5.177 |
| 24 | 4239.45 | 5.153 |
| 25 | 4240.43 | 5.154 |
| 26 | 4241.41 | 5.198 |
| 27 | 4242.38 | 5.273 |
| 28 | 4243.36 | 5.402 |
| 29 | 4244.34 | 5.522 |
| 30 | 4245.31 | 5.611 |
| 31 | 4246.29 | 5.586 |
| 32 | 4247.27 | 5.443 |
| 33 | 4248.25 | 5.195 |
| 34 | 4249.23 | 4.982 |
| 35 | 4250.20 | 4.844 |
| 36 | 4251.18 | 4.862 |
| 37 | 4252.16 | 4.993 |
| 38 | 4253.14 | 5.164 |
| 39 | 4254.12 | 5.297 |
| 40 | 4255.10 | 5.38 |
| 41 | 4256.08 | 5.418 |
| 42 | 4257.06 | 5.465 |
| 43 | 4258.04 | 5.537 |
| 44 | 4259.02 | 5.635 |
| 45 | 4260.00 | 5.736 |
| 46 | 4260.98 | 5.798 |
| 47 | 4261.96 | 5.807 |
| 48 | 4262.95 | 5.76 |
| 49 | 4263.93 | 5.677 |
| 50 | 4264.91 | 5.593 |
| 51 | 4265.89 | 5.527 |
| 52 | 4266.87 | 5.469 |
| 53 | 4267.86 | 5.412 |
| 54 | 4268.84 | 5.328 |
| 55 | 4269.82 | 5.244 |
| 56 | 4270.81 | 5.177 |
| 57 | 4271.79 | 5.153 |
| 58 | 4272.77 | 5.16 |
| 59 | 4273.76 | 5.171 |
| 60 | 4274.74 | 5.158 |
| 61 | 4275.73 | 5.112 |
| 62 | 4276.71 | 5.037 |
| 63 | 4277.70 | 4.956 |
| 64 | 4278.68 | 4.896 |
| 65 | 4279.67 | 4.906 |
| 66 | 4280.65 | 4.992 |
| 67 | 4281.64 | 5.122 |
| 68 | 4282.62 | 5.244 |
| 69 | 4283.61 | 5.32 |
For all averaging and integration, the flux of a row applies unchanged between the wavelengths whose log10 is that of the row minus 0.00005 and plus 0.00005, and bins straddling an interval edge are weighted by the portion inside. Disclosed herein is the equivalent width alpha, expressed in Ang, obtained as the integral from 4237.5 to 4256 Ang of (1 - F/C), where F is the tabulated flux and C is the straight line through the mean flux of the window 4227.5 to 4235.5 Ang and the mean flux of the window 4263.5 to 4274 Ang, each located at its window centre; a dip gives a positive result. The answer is -0.66 Ang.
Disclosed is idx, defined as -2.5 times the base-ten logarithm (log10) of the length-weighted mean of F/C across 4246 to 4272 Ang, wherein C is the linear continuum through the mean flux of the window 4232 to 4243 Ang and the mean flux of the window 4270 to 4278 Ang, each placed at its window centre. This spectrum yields -0.055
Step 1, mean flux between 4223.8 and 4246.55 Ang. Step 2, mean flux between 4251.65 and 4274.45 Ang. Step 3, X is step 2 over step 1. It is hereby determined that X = 1.07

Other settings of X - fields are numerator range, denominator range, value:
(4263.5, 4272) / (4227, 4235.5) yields 1.12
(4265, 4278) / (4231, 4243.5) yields 1.02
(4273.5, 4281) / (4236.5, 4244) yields 0.96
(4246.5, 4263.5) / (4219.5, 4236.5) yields 1.08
